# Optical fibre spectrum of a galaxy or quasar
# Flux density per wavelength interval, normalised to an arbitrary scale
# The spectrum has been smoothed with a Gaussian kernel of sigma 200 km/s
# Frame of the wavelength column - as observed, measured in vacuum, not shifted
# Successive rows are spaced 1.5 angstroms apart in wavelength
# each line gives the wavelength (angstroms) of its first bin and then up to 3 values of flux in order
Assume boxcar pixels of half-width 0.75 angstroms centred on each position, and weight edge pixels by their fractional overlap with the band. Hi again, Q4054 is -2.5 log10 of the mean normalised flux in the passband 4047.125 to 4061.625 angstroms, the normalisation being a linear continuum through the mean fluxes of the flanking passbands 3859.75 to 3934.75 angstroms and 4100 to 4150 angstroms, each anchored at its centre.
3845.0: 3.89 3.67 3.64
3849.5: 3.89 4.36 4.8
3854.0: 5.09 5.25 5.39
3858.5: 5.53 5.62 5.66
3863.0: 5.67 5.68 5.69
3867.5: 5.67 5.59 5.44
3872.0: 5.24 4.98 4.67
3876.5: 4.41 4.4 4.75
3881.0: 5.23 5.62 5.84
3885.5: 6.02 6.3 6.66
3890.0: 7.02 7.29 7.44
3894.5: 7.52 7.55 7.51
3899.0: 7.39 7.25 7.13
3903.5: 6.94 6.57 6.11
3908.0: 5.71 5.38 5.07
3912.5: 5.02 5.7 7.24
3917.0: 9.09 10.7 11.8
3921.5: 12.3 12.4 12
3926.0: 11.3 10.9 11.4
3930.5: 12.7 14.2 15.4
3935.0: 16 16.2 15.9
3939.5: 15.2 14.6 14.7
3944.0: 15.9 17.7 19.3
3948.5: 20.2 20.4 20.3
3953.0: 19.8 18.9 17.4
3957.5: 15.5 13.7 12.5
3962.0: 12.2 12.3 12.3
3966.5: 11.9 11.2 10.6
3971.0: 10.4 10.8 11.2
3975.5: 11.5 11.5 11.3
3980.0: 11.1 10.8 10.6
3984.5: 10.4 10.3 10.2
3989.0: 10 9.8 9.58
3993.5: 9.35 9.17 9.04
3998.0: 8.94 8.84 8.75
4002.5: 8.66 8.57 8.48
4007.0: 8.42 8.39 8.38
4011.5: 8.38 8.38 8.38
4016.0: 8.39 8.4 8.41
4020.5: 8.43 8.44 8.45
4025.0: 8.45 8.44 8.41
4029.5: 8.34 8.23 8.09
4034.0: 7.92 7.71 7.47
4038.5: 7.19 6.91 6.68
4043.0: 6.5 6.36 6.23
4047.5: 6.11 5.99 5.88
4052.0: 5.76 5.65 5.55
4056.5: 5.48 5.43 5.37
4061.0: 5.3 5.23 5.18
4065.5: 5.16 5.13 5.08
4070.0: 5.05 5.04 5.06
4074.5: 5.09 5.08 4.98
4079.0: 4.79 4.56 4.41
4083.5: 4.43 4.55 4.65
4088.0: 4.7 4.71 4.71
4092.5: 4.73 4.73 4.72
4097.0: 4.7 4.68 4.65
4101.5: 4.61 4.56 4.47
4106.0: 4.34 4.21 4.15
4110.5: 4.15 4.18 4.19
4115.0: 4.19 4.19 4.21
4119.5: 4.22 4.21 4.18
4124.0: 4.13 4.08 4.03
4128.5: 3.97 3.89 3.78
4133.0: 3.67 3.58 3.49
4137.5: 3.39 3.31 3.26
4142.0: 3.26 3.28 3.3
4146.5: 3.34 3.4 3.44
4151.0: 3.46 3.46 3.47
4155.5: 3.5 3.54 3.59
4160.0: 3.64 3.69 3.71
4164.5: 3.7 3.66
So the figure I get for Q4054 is -0.12 mag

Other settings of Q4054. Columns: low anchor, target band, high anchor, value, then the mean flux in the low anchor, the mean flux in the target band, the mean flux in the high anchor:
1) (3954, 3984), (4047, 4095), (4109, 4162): 0.350 mag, 12.3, 5.1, 3.74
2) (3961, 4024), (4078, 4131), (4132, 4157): 0.151 mag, 9.79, 4.4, 3.42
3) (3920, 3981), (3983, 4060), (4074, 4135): 0.207 mag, 14.1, 7.98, 4.39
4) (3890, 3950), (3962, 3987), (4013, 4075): -0.225 mag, 10.9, 11.2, 6.72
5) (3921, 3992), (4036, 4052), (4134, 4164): 0.346 mag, 13.5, 6.51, 3.46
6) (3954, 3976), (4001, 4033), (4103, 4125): 0.162 mag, 12.8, 8.42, 4.23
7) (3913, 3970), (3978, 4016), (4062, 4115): 0.126 mag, 14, 9.34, 4.69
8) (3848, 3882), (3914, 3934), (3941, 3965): 0.131 mag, 5.11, 11.4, 16.5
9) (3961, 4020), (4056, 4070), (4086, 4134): 0.234 mag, 9.88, 5.25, 4.33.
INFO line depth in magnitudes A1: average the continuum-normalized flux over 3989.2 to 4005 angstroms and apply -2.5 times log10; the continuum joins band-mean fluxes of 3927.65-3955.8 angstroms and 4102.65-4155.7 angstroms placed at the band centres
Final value 0.37 mag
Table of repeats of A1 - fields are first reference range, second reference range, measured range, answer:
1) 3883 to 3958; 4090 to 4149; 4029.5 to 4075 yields 0.076 mag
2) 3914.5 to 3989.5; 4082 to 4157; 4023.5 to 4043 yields 0.136 mag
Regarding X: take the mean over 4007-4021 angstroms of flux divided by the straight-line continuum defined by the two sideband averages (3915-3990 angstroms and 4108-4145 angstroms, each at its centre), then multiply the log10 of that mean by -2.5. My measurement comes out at 0.19 mag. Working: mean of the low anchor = 13.3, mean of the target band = 8.39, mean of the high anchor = 3.87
